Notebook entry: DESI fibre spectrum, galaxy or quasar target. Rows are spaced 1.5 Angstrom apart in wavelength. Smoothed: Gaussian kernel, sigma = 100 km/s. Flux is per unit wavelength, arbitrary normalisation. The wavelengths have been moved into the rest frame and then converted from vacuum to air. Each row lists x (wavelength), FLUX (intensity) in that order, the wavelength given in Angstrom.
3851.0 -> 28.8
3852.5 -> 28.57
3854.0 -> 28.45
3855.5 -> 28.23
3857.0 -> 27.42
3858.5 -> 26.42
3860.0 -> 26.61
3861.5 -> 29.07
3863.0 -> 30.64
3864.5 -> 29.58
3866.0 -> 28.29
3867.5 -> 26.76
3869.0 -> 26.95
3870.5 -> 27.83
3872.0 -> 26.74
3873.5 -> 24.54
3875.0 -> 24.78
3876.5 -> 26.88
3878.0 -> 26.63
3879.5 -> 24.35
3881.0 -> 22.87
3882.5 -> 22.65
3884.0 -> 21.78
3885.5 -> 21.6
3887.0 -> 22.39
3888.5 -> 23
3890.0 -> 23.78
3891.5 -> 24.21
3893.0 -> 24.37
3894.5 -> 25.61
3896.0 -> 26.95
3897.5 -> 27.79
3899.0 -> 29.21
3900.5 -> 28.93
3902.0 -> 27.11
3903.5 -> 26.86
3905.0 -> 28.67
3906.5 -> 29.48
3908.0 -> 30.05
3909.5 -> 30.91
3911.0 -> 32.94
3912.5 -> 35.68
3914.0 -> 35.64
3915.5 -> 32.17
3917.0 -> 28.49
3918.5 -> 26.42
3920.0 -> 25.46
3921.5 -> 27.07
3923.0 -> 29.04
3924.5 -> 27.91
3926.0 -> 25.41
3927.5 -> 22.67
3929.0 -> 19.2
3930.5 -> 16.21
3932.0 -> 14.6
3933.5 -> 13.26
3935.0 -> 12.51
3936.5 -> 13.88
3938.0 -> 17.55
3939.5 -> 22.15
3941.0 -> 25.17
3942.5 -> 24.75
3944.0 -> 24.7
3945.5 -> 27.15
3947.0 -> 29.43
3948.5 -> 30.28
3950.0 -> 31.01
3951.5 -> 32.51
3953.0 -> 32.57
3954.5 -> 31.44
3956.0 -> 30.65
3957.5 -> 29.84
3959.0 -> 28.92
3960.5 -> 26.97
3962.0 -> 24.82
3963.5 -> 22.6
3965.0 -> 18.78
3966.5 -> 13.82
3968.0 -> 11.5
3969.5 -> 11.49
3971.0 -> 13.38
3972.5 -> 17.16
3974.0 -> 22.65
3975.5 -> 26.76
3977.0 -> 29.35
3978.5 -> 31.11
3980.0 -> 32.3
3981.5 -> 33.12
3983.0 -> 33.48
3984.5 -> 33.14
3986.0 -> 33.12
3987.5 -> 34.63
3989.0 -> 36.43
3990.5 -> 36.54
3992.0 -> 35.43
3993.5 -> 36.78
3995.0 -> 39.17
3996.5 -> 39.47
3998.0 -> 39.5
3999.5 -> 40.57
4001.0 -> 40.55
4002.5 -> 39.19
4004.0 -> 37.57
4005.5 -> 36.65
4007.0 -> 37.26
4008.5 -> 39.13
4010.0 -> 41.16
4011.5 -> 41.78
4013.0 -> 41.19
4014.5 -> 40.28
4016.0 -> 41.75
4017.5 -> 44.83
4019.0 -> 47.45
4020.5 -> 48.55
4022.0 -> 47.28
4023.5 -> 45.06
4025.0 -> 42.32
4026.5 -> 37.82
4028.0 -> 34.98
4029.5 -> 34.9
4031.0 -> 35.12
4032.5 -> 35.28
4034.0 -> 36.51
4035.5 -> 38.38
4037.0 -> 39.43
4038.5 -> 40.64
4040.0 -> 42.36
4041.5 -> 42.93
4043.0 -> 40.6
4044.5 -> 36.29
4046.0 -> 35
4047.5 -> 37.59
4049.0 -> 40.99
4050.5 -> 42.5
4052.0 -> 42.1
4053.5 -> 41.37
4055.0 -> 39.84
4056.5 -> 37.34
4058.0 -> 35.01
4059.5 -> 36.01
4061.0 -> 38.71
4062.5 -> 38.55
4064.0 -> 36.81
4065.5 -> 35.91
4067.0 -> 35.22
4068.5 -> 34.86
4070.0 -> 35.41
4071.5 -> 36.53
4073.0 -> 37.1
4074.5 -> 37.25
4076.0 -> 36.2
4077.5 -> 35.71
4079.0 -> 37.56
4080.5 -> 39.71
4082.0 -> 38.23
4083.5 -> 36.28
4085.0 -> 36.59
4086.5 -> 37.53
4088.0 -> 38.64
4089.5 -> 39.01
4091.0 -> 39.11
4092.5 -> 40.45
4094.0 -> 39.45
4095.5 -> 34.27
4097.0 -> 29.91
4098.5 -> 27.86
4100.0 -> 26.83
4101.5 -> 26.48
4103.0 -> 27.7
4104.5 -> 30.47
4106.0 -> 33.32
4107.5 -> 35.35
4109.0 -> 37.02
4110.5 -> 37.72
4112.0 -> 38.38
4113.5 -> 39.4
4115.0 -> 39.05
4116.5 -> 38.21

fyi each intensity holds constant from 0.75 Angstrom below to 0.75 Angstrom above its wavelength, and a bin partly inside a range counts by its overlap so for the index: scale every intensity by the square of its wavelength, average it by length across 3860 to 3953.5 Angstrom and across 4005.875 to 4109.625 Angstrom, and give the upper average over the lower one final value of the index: 1.6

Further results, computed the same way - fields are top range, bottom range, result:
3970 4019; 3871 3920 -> 1.37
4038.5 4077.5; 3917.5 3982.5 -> 1.68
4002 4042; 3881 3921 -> 1.57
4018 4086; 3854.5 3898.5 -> 1.64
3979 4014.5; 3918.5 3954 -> 1.62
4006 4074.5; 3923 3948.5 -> 1.92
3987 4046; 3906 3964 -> 1.58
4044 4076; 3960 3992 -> 1.50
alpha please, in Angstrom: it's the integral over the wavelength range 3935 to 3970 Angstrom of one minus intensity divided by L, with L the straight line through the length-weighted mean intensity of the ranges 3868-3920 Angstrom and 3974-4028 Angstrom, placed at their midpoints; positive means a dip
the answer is 9.2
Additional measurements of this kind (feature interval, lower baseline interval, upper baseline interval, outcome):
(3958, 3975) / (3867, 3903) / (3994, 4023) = 7.7 Angstrom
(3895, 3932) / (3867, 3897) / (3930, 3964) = -4.5 Angstrom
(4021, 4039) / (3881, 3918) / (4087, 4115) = -3.9 Angstrom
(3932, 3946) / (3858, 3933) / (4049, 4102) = 4.5 Angstrom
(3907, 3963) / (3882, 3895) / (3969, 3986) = -3.1 Angstrom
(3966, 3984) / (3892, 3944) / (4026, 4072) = 4.5 Angstrom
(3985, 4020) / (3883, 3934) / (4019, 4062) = -3.4 Angstrom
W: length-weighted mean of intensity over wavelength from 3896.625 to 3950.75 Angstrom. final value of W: 25.8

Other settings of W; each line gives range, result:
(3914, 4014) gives 28.6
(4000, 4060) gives 39.9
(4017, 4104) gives 37.8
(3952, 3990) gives 26.5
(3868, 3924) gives 27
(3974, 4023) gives 37.8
